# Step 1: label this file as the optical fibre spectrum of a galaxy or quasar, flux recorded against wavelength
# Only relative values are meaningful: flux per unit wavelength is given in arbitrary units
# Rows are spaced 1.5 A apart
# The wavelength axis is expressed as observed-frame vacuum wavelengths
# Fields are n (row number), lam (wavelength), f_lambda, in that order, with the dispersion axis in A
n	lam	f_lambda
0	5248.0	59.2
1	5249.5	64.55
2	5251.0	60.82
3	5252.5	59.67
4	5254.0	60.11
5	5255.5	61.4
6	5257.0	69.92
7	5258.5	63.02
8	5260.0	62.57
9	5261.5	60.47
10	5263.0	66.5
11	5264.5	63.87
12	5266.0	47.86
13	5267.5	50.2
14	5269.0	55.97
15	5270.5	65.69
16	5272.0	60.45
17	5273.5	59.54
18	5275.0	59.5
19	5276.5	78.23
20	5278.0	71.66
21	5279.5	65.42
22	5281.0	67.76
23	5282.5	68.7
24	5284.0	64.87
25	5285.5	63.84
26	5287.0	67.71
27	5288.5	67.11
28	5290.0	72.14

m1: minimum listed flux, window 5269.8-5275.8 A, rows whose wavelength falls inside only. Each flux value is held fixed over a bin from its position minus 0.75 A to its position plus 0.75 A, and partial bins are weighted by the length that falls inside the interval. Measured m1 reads 59.5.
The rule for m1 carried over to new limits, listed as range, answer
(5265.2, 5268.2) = 47.86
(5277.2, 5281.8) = 65.42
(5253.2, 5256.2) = 60.11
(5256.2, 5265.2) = 60.47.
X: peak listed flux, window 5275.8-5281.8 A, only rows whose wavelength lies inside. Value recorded 78.23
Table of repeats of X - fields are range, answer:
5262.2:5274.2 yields 66.5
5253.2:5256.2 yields 61.4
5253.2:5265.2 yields 69.92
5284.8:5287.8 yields 67.71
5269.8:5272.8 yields 65.69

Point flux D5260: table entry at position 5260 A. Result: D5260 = 62.57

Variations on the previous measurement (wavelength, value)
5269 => 55.97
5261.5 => 60.47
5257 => 69.92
